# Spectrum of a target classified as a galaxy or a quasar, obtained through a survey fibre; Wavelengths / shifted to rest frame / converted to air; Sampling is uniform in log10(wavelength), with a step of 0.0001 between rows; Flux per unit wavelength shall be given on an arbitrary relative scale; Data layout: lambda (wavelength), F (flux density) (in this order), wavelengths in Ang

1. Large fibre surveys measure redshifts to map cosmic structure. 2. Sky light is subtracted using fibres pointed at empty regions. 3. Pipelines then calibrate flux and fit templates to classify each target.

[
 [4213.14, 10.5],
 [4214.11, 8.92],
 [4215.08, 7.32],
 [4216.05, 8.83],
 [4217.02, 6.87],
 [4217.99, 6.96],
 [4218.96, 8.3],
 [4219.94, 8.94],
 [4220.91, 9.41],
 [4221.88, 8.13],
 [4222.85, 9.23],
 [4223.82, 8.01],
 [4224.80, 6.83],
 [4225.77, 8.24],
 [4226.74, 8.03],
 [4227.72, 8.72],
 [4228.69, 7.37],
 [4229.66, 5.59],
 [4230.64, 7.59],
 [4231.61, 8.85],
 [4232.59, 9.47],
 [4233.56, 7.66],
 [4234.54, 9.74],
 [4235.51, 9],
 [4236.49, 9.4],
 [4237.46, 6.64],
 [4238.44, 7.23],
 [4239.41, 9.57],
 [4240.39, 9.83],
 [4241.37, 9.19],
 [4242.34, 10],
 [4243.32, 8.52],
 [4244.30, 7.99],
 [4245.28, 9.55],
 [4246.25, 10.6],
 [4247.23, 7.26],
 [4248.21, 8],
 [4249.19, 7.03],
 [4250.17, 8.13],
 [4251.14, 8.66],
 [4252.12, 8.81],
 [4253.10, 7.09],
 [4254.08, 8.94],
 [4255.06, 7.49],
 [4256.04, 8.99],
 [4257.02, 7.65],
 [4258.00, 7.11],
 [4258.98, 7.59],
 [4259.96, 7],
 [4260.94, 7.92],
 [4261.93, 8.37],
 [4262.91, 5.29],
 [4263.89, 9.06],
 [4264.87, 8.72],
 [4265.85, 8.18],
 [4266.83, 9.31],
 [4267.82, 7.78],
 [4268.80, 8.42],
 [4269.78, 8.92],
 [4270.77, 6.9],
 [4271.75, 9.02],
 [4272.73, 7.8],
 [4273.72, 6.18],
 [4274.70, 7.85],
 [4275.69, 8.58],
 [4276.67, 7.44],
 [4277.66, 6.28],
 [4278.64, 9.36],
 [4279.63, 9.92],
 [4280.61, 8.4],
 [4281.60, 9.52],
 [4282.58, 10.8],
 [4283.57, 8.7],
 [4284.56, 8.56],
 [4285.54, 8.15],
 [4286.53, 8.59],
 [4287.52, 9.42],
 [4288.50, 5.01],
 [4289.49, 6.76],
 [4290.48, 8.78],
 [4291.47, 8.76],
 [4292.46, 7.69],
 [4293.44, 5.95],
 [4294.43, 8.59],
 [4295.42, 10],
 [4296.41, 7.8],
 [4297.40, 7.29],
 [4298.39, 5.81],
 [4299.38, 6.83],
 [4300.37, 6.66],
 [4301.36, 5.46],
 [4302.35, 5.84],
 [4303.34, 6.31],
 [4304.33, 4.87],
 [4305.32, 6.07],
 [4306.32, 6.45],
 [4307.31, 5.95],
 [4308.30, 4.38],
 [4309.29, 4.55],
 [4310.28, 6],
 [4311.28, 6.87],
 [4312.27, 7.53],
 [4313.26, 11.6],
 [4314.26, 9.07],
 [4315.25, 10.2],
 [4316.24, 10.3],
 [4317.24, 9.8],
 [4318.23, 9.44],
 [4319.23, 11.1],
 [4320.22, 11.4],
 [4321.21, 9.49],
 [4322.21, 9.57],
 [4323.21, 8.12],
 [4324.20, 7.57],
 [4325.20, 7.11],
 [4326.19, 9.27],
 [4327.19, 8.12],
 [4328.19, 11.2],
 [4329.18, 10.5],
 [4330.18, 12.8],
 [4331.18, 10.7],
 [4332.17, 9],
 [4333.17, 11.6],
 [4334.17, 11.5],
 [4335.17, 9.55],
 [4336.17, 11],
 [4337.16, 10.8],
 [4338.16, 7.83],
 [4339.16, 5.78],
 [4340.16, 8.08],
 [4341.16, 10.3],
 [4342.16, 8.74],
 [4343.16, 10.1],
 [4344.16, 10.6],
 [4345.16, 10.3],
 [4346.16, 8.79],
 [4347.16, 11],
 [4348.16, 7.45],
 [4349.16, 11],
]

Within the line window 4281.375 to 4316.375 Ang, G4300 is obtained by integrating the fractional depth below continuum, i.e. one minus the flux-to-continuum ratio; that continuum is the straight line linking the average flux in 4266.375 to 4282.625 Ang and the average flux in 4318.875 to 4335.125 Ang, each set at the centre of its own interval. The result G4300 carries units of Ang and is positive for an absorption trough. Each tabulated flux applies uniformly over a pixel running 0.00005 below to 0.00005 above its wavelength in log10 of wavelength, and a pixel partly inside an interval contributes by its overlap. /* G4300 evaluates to 6.0 Ang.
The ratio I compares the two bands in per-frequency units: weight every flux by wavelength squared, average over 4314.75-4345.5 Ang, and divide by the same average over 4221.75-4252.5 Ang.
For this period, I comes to 1.21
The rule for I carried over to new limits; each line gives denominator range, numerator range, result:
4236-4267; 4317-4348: 1.22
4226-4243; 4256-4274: 0.95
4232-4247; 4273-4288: 0.97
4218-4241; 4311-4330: 1.19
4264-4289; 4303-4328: 0.99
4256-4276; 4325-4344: 1.27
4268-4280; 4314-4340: 1.24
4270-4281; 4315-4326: 1.21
